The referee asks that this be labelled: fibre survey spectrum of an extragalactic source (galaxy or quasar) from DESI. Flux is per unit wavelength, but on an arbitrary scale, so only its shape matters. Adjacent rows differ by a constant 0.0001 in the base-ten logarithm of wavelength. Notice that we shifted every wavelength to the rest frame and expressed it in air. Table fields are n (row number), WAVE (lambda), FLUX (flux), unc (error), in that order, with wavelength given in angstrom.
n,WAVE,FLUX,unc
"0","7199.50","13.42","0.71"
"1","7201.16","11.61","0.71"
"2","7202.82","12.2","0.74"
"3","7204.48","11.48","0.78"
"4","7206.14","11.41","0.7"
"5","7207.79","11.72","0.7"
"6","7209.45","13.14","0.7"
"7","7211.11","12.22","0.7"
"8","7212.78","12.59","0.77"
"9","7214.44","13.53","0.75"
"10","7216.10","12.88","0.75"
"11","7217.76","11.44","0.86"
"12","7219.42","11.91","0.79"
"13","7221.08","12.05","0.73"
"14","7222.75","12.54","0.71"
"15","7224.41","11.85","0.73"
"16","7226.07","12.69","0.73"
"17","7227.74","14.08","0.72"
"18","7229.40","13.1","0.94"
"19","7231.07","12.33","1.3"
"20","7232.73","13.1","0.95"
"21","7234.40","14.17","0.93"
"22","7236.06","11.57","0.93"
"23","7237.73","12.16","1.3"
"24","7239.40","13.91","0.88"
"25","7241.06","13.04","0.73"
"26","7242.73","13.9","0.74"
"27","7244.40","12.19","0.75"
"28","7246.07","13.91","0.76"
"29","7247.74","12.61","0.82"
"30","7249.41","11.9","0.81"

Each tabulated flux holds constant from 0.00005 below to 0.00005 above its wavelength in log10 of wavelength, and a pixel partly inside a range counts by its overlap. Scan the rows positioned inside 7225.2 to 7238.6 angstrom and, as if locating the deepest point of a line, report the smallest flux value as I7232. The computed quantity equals 11.57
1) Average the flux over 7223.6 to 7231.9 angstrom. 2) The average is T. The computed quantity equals 12.8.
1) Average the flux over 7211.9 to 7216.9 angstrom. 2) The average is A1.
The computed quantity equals 13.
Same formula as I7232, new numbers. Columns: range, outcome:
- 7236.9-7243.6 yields 12.16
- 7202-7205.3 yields 11.48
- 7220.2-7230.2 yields 11.85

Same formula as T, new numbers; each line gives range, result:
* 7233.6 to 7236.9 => 12.9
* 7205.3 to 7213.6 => 12.2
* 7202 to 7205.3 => 11.8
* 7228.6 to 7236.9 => 12.8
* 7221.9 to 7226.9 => 12.4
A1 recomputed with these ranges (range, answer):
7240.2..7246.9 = 13.3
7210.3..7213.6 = 12.4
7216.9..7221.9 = 11.8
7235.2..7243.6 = 12.9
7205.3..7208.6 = 11.6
